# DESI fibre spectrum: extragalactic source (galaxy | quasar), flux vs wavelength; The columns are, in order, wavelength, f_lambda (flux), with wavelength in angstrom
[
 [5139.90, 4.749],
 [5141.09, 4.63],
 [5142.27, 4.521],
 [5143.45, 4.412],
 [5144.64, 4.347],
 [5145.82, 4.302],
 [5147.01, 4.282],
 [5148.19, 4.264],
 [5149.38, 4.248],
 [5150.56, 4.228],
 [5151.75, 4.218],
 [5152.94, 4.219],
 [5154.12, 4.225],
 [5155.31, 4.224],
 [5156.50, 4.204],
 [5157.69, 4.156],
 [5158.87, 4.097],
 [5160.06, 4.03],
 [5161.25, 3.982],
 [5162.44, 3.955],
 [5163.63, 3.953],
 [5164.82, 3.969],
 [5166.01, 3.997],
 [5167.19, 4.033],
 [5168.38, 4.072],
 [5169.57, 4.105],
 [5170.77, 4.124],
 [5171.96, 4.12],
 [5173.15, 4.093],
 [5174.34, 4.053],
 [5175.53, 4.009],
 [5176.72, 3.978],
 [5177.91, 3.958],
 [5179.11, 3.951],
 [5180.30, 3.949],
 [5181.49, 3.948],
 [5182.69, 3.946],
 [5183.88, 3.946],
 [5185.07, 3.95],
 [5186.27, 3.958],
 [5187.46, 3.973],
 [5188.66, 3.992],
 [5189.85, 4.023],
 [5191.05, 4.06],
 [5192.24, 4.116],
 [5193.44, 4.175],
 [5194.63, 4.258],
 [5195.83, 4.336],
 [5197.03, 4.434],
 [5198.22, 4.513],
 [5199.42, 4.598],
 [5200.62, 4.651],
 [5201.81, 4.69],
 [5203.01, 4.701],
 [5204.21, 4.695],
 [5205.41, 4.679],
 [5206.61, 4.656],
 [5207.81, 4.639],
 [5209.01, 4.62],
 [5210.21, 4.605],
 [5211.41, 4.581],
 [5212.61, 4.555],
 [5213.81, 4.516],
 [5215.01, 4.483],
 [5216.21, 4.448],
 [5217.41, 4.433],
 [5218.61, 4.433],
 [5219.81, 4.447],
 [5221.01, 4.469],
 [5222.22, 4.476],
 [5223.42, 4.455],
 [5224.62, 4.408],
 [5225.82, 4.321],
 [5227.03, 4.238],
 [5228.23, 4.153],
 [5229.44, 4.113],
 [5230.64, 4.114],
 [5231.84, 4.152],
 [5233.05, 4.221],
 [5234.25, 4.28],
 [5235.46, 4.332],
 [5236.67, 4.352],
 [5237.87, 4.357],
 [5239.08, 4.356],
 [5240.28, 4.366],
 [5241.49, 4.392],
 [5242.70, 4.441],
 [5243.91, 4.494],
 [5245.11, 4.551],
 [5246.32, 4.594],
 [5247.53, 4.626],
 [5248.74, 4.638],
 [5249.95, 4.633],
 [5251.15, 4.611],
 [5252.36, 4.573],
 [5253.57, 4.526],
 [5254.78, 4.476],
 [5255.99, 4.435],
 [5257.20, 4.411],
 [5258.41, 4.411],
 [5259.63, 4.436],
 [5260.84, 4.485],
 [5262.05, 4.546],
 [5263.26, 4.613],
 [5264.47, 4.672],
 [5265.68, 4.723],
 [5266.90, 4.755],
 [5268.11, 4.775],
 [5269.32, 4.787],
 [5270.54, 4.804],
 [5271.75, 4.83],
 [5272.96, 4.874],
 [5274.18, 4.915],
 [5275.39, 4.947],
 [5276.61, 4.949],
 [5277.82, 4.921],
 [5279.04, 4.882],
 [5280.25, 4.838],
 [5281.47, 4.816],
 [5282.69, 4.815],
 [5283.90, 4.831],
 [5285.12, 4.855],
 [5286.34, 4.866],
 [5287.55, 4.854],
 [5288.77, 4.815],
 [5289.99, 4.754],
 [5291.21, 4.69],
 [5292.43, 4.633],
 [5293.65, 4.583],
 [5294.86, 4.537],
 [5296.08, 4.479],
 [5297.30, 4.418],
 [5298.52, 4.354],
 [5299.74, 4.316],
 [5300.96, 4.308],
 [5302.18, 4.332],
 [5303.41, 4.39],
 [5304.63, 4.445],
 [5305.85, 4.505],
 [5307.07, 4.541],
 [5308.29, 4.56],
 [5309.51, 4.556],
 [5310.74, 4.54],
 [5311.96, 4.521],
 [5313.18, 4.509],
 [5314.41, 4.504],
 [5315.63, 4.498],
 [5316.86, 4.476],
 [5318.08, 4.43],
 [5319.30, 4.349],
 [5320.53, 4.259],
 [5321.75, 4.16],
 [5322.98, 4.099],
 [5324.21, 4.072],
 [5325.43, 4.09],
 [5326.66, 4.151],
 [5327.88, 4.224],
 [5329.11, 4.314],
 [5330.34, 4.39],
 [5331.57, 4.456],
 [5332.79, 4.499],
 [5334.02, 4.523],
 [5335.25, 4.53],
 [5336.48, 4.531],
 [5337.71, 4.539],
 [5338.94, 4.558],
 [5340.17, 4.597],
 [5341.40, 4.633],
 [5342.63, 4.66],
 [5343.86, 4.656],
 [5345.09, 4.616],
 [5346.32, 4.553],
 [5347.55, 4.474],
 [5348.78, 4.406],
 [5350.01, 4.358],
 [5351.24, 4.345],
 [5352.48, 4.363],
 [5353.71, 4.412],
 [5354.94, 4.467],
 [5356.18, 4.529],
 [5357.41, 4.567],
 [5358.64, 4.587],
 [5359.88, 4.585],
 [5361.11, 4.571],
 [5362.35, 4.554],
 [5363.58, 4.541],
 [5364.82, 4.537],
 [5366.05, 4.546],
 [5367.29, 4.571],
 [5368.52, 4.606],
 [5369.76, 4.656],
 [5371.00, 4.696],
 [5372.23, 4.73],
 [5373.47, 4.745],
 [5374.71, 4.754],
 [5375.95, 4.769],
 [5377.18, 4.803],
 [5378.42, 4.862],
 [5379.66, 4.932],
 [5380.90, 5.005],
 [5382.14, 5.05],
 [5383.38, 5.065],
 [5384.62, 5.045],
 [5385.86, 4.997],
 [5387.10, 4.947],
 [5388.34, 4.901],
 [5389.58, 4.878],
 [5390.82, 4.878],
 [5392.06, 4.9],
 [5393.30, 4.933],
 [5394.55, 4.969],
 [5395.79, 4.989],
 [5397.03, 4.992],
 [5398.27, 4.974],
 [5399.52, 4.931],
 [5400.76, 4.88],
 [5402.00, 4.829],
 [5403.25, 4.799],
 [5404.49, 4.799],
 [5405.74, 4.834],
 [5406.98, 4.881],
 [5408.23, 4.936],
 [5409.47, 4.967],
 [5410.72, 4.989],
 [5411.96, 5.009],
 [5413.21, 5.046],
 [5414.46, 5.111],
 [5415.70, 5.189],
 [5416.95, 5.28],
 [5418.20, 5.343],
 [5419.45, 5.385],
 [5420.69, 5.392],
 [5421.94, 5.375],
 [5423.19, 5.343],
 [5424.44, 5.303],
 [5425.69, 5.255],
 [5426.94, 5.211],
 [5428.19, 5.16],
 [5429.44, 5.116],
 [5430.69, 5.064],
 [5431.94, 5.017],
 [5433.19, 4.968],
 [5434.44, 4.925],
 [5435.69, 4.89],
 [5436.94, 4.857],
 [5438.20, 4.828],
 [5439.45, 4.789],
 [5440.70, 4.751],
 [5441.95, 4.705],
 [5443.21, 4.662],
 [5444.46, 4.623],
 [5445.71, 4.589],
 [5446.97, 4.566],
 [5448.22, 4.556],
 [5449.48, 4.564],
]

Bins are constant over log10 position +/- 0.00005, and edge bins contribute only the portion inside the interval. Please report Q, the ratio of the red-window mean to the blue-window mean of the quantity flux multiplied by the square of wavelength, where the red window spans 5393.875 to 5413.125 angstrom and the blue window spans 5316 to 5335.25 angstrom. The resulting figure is 1.18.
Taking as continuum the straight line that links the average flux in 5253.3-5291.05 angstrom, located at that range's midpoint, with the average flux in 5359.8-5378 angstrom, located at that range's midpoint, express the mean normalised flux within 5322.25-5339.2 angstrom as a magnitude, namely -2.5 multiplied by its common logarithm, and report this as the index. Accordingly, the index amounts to 0.08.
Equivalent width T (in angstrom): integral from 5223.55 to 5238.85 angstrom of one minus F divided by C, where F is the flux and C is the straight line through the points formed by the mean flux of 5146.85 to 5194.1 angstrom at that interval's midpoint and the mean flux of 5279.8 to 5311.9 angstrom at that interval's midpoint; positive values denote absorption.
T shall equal 0.2 angstrom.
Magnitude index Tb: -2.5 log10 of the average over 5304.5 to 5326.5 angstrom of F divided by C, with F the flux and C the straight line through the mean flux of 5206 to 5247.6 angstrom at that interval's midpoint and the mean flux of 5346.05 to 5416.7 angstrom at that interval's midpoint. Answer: 0.06 mag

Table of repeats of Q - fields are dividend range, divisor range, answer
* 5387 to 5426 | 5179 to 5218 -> 1.26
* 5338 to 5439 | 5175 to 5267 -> 1.18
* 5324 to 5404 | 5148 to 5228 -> 1.17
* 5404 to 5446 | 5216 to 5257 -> 1.22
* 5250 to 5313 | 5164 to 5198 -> 1.19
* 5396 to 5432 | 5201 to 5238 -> 1.23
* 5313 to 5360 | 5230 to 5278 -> 1.00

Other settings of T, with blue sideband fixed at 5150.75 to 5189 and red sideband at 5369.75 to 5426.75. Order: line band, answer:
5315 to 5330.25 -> 1.3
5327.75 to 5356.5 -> 1.6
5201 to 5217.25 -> -1.5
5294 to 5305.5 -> 0.4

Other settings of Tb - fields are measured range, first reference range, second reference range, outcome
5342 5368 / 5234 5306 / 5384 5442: 0.08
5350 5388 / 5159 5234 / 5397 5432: 0.05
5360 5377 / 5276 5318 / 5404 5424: 0.06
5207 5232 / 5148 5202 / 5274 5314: -0.03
